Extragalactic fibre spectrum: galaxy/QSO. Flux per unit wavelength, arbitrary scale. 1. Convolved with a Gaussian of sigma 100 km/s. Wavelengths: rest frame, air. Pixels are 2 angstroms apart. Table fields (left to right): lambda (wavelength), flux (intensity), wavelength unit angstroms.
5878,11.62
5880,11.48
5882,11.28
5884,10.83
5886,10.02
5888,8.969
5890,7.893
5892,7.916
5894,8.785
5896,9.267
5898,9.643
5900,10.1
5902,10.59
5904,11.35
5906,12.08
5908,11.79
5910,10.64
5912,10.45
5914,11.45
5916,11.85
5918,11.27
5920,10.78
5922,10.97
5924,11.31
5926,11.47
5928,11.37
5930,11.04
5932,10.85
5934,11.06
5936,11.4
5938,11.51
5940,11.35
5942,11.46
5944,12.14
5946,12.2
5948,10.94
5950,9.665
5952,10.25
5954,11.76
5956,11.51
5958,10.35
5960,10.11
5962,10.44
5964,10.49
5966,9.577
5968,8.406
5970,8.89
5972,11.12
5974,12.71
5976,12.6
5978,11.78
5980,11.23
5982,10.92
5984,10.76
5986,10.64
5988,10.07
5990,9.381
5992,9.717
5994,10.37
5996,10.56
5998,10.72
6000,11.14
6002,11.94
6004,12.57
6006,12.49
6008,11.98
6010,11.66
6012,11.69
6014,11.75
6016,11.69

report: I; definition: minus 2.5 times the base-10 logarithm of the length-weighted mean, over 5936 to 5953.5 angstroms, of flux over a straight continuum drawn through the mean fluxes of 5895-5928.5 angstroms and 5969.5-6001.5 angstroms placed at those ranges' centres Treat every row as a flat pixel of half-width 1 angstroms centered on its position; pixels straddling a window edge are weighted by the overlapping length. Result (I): -0.03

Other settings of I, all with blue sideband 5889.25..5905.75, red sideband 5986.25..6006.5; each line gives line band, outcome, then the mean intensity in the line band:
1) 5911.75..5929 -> -0.14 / 11.2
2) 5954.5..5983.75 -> -0.02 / 10.7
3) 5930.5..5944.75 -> -0.13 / 11.4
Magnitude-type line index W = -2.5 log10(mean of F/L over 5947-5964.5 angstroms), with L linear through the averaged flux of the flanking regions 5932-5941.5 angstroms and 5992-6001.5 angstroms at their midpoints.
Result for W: 0.05 mag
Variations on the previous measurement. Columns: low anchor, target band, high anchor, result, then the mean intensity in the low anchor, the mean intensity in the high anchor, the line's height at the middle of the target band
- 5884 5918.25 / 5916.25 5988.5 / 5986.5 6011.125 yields -0.03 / 10.2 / 11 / 10.7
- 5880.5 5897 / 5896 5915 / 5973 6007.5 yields -0.12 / 9.43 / 11.2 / 9.72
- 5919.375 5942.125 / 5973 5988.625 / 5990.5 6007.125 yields -0.02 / 11.2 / 11.1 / 11.2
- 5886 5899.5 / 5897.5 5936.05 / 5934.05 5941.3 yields -0.09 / 8.89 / 11.4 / 10.2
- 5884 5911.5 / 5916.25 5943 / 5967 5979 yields -0.09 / 9.97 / 10.9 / 10.4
